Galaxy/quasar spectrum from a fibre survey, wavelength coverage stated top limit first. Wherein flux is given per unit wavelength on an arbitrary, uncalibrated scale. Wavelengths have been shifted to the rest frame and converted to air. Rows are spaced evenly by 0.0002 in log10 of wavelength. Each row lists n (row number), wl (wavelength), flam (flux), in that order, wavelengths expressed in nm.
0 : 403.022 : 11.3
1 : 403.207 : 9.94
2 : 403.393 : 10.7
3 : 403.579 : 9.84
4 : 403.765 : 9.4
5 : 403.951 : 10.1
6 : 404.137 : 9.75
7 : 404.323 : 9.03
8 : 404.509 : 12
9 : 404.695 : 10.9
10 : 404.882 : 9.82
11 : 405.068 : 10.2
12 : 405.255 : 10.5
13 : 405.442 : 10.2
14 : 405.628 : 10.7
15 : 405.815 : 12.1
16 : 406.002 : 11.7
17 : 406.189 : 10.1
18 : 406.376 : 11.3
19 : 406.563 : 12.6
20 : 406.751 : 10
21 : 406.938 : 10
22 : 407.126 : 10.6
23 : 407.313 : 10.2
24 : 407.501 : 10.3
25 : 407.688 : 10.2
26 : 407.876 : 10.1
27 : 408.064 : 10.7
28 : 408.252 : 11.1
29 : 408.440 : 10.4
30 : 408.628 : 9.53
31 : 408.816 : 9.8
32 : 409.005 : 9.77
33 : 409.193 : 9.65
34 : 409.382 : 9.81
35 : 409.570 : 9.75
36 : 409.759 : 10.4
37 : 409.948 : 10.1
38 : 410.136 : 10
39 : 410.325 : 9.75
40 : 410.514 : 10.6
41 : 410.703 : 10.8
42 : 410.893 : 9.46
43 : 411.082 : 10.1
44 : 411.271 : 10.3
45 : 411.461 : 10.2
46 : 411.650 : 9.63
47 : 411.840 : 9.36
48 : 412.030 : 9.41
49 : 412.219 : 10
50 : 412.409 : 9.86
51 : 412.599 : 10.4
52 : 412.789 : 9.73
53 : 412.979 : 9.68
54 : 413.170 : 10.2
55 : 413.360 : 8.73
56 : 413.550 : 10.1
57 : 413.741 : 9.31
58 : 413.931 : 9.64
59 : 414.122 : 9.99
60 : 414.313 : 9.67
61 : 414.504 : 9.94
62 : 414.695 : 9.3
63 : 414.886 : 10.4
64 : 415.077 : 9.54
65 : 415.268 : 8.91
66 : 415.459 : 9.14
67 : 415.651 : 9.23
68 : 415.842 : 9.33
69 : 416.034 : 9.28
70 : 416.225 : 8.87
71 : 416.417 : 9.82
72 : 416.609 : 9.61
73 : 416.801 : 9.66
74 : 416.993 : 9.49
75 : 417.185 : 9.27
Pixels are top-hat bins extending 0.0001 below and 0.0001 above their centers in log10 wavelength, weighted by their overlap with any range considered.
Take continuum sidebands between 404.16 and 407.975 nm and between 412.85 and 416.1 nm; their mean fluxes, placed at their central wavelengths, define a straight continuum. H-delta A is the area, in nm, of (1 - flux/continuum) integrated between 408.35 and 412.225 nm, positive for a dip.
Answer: 0.05 nm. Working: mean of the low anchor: 10.6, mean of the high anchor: 9.55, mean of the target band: 9.94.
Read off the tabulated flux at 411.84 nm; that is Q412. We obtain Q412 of 9.36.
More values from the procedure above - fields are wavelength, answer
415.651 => 9.23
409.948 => 10.1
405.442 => 10.2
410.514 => 10.6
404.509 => 12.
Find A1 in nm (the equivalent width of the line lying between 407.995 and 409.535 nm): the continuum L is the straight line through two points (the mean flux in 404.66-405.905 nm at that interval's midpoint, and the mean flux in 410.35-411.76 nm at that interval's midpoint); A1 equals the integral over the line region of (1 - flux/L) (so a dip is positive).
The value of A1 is 0.04 nm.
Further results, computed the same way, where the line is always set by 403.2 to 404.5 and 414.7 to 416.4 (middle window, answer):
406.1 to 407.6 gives -0.13 nm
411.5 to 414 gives -0.05 nm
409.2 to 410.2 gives -0.03 nm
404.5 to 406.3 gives -0.16 nm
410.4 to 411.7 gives -0.08 nm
